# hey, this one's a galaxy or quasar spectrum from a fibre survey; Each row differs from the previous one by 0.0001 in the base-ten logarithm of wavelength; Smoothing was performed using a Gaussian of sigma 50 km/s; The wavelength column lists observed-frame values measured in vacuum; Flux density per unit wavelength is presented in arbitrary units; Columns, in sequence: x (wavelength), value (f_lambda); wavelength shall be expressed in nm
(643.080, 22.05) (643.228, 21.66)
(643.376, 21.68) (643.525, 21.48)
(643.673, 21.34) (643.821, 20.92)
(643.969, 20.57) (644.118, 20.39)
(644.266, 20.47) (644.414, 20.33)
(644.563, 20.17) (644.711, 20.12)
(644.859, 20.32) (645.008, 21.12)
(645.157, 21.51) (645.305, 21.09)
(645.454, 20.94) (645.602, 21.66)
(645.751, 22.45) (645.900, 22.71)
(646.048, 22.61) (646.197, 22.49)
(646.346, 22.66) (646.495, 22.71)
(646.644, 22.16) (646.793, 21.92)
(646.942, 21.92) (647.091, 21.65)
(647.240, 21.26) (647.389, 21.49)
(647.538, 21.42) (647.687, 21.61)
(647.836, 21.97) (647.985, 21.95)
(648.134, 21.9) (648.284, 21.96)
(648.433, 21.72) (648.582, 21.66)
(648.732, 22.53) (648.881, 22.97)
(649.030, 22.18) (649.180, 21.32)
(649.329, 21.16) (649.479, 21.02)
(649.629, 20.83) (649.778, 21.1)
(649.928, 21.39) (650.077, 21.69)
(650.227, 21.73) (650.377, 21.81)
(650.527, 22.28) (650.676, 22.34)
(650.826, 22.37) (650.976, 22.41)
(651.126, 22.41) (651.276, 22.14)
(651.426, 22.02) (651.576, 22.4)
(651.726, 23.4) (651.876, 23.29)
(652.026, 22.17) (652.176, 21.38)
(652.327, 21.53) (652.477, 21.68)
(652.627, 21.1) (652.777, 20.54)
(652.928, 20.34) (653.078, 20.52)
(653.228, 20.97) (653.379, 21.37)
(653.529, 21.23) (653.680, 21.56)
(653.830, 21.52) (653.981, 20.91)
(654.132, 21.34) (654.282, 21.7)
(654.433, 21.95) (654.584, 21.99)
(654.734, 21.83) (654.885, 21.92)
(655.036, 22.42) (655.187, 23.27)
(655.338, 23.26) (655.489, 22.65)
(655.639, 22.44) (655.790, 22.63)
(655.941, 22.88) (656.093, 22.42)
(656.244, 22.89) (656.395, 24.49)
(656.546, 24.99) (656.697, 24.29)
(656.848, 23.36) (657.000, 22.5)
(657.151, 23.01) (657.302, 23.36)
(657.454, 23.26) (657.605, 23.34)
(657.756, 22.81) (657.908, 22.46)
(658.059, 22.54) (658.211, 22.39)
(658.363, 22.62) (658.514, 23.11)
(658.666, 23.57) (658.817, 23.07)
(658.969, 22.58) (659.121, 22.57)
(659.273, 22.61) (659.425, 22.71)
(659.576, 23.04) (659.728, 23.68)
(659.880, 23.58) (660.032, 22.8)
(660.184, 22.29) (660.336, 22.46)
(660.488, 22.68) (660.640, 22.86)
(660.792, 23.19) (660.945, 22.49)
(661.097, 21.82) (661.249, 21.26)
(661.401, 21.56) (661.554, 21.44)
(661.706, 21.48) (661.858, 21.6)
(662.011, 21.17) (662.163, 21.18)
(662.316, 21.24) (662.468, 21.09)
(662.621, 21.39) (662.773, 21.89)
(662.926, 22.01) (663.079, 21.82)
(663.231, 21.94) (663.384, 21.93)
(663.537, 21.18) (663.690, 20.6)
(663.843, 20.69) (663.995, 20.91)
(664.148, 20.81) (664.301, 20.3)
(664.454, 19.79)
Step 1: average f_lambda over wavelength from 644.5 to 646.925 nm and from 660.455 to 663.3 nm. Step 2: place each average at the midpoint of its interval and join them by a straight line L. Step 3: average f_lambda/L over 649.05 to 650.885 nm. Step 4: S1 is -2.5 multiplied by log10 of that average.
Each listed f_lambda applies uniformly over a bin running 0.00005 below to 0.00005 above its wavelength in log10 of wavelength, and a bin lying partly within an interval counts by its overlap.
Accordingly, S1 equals 0.006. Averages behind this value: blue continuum 21.7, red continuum 21.8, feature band 21.6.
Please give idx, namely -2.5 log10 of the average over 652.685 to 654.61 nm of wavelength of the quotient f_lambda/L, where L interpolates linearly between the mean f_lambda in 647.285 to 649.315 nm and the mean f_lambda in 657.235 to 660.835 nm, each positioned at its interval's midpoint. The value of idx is 0.06 mag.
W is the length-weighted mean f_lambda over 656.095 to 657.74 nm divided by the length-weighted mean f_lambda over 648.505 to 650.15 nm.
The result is 1.1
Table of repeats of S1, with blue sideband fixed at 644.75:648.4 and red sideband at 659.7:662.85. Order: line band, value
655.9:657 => -0.076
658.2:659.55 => -0.041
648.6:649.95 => 0.011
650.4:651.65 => -0.020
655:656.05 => -0.041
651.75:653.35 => 0.024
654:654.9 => 0.010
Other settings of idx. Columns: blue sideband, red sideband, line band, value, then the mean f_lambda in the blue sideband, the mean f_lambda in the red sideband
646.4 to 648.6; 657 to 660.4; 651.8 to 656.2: 0.03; 21.8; 22.9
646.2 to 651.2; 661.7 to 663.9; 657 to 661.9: -0.05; 21.9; 21.4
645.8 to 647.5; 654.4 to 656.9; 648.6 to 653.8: 0.04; 22.1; 22.9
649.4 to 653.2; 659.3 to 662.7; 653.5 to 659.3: -0.03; 21.7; 22.1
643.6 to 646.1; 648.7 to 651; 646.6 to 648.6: -0.01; 21.1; 21.8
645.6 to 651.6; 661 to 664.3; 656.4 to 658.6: -0.08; 21.9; 21.4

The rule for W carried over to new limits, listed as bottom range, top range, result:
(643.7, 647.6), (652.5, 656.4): 1.02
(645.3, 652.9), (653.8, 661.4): 1.04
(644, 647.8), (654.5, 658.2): 1.07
